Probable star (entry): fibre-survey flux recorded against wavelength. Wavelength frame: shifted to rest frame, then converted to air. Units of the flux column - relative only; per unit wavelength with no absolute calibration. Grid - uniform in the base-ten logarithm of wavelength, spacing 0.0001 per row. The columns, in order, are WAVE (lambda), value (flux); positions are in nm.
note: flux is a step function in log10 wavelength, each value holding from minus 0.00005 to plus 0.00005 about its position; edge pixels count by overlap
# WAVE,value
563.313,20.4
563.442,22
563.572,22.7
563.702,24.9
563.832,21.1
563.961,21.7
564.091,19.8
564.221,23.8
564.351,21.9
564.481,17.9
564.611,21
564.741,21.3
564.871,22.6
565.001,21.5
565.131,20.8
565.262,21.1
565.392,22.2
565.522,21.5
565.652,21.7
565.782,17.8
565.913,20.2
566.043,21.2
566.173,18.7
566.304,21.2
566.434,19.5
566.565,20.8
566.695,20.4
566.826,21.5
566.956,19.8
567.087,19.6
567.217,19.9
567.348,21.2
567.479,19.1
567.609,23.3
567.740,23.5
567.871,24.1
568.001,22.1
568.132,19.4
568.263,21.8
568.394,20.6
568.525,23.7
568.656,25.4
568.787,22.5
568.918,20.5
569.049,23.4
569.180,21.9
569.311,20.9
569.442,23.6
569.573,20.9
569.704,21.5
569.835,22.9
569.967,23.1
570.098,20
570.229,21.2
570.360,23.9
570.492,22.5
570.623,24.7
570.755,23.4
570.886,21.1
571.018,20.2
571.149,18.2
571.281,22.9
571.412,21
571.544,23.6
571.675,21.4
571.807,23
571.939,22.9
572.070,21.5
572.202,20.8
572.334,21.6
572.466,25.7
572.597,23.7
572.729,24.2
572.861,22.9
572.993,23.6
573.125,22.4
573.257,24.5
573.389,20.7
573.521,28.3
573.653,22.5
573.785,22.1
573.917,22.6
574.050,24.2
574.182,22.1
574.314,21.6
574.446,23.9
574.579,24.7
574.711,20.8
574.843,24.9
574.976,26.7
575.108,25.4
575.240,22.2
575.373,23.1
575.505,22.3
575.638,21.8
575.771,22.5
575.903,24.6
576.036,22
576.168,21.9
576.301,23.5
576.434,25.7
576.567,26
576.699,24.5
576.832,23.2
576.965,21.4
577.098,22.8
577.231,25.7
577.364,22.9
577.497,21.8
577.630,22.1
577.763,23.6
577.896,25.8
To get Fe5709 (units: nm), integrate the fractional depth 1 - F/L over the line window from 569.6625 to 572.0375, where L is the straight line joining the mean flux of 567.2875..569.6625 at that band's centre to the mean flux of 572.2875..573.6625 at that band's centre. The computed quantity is 0.09 nm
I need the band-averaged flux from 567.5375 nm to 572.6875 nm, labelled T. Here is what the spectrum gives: 22.3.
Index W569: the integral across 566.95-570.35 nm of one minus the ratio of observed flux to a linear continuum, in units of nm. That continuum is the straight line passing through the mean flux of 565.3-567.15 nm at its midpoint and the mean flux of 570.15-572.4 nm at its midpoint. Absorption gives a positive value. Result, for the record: -0.10 nm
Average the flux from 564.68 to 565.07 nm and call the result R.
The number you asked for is 21.8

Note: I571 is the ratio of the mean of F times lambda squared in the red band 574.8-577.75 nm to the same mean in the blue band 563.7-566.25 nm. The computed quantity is 1.16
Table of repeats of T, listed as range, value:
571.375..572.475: 22.2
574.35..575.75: 23.5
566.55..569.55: 21.7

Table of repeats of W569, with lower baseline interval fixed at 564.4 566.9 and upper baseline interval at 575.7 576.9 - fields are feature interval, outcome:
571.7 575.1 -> -0.055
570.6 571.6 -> 0.023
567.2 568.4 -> -0.017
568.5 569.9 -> -0.047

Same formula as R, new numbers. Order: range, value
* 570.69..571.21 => 20.8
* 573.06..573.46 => 22.6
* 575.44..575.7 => 22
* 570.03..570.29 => 20.7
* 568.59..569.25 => 22.7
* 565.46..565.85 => 20.3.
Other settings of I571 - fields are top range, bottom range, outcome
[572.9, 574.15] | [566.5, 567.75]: 1.15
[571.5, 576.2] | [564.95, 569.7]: 1.11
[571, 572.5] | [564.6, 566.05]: 1.06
